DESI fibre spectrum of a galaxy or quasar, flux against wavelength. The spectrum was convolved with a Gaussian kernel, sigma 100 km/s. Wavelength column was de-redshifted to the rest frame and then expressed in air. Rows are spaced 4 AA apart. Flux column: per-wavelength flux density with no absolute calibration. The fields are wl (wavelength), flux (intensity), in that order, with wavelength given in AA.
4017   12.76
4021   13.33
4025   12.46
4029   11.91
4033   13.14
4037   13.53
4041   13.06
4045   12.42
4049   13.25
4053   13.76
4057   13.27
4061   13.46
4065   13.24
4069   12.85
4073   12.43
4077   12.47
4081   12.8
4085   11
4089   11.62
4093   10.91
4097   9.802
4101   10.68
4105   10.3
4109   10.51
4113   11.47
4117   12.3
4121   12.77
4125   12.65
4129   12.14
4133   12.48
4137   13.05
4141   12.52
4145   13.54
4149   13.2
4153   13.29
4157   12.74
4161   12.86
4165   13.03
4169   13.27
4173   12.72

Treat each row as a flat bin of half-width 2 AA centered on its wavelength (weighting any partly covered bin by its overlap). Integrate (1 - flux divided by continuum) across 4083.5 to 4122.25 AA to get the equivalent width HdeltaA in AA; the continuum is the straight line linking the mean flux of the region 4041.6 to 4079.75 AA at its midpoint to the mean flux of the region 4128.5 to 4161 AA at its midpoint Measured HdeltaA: 5.5 AA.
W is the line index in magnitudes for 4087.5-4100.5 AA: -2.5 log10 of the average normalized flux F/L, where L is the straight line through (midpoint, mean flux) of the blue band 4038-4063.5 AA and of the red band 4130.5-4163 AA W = 0.216 mag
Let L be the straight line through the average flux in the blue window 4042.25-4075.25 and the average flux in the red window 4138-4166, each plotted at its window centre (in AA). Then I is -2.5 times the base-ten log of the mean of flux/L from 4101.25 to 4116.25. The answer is 0.20 mag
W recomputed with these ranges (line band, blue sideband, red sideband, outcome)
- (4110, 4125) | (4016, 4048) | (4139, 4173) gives 0.07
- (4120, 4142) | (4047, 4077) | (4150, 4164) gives 0.04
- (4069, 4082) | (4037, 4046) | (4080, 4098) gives -0.08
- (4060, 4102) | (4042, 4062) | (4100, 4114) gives 0.00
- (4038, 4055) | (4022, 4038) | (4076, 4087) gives -0.05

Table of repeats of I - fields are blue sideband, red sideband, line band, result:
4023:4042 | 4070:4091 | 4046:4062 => -0.07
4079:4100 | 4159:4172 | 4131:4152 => -0.04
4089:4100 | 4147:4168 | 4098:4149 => -0.03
